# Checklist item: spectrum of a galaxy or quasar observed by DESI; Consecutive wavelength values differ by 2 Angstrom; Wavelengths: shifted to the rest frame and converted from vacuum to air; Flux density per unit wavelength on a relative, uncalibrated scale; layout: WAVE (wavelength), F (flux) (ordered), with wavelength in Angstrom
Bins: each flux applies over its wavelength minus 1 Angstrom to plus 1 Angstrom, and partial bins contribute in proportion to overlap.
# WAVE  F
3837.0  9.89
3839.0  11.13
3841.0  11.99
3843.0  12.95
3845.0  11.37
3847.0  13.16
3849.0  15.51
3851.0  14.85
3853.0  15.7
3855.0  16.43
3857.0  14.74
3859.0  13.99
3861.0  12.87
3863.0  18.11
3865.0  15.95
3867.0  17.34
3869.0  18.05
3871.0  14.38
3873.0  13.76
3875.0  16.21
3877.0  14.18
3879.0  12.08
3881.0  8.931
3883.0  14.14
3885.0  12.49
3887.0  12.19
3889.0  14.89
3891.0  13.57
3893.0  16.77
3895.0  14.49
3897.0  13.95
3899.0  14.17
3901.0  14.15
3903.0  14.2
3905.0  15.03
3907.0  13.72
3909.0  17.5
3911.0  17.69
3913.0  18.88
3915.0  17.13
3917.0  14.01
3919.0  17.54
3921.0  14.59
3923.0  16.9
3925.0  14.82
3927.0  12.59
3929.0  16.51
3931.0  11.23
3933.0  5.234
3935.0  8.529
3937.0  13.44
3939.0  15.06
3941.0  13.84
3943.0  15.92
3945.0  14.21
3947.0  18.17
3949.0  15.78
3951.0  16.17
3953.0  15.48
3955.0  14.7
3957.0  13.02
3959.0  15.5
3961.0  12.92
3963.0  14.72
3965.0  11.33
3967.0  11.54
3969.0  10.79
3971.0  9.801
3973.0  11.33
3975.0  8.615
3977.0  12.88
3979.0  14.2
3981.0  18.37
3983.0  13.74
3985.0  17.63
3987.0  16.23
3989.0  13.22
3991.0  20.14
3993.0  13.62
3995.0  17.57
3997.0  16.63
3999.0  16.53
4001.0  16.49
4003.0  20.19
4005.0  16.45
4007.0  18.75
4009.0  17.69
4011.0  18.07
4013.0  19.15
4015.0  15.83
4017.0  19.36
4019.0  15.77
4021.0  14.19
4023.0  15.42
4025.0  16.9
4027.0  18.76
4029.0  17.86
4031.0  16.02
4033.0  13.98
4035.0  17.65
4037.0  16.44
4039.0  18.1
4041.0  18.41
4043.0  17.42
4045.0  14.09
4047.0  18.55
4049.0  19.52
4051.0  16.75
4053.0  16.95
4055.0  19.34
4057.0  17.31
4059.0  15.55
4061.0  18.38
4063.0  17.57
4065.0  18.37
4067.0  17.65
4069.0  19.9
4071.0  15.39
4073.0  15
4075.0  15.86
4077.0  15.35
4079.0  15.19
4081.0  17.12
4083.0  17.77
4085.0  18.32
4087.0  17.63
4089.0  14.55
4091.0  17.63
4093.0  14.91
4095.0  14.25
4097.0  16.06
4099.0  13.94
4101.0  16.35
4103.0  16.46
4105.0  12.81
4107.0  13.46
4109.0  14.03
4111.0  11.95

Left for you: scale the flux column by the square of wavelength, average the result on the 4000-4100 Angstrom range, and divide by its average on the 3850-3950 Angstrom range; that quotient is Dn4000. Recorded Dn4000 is 1.25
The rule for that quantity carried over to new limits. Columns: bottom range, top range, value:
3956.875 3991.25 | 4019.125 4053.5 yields 1.28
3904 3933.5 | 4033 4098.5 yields 1.21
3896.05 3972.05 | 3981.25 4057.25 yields 1.25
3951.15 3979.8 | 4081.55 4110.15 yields 1.31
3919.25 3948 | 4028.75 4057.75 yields 1.32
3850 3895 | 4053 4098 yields 1.27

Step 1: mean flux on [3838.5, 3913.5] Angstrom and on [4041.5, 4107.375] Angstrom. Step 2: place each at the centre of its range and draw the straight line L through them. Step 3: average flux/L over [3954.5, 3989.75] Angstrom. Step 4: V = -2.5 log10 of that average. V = 0.16 mag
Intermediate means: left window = 14.5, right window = 16.6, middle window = 13.3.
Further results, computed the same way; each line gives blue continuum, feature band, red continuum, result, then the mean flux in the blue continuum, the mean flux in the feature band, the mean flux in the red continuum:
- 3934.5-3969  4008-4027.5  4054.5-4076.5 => -0.08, 14.1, 17.1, 17.2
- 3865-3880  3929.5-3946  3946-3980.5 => 0.13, 15.2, 12.3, 13.4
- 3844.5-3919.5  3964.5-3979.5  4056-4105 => 0.36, 14.9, 11.2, 16.4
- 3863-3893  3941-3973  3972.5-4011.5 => 0.11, 14.4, 13.9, 15.9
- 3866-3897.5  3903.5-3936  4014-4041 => 0.03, 14.2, 14.5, 16.7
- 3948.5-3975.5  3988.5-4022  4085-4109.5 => -0.24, 13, 17.1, 15.3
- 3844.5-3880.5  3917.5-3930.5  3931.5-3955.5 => -0.09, 14.9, 15.3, 13.8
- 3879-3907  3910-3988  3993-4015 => 0.10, 13.7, 14.1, 17.5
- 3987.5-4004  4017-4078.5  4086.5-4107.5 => -0.06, 16.8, 17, 15.3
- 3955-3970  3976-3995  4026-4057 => -0.10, 13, 15.7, 17.3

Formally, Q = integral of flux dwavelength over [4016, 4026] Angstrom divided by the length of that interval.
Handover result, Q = 16.3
